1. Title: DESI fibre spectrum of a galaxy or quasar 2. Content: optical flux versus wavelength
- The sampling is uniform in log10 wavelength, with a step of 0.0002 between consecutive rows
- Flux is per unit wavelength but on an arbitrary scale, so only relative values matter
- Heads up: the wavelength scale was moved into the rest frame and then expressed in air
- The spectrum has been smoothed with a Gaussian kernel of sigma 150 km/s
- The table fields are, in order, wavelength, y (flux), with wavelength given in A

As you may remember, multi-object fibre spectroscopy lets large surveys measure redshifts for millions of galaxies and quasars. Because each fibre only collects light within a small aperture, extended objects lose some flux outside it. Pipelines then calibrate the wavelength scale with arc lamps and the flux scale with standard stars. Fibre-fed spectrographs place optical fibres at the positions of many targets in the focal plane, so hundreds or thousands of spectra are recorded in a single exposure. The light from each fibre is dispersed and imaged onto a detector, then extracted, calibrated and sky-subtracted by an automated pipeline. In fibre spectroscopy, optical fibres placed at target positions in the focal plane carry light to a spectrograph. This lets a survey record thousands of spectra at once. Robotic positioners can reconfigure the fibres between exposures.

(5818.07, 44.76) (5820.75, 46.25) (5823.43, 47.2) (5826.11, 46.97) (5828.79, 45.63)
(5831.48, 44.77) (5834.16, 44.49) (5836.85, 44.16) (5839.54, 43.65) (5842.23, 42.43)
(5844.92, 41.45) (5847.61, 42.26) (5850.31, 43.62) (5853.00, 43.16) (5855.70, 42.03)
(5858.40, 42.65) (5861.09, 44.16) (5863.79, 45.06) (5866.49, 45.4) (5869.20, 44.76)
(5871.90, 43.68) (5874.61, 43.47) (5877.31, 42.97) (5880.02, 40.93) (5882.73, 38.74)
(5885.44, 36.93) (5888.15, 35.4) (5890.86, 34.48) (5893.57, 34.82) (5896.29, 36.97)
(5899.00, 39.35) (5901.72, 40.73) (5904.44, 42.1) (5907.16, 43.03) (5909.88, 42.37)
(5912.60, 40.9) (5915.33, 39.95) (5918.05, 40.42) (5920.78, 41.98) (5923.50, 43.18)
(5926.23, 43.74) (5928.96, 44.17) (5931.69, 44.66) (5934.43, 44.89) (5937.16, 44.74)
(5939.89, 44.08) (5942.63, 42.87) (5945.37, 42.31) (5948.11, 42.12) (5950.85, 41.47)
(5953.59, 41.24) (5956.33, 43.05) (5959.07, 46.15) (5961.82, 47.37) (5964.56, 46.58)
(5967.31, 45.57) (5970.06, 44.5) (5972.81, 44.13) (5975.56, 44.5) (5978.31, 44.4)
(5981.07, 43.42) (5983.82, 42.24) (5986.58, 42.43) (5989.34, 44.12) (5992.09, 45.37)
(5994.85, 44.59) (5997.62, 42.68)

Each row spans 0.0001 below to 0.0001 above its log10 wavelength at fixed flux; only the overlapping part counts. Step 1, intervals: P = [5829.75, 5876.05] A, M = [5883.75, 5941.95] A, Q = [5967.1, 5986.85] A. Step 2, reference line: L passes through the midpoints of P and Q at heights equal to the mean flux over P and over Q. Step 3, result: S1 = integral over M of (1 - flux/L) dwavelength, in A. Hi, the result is 3.8 A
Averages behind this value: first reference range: 43.6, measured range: 40.9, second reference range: 43.9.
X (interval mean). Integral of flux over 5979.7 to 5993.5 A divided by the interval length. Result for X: 43.5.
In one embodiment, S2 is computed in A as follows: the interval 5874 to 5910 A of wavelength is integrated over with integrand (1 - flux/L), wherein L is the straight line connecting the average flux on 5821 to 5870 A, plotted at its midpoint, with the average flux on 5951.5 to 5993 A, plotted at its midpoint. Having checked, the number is 4.02 A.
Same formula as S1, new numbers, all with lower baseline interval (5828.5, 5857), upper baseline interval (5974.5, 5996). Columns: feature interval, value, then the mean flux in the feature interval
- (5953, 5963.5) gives -0.2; 44.8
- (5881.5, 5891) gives 1.5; 36.6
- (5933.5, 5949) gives 0.1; 43.5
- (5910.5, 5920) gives 0.6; 40.7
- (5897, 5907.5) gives 0.6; 40.9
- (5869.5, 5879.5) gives 0.0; 43.3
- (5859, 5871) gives -0.3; 44.7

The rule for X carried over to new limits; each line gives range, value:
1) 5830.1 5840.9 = 44.3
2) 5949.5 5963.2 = 43.9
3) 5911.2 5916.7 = 40.4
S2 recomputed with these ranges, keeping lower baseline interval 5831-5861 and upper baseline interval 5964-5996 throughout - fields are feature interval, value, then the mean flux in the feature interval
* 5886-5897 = 2.0 A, 35.4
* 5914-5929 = 0.6 A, 42.1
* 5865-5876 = -0.2 A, 44.3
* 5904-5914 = 0.4 A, 42.1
